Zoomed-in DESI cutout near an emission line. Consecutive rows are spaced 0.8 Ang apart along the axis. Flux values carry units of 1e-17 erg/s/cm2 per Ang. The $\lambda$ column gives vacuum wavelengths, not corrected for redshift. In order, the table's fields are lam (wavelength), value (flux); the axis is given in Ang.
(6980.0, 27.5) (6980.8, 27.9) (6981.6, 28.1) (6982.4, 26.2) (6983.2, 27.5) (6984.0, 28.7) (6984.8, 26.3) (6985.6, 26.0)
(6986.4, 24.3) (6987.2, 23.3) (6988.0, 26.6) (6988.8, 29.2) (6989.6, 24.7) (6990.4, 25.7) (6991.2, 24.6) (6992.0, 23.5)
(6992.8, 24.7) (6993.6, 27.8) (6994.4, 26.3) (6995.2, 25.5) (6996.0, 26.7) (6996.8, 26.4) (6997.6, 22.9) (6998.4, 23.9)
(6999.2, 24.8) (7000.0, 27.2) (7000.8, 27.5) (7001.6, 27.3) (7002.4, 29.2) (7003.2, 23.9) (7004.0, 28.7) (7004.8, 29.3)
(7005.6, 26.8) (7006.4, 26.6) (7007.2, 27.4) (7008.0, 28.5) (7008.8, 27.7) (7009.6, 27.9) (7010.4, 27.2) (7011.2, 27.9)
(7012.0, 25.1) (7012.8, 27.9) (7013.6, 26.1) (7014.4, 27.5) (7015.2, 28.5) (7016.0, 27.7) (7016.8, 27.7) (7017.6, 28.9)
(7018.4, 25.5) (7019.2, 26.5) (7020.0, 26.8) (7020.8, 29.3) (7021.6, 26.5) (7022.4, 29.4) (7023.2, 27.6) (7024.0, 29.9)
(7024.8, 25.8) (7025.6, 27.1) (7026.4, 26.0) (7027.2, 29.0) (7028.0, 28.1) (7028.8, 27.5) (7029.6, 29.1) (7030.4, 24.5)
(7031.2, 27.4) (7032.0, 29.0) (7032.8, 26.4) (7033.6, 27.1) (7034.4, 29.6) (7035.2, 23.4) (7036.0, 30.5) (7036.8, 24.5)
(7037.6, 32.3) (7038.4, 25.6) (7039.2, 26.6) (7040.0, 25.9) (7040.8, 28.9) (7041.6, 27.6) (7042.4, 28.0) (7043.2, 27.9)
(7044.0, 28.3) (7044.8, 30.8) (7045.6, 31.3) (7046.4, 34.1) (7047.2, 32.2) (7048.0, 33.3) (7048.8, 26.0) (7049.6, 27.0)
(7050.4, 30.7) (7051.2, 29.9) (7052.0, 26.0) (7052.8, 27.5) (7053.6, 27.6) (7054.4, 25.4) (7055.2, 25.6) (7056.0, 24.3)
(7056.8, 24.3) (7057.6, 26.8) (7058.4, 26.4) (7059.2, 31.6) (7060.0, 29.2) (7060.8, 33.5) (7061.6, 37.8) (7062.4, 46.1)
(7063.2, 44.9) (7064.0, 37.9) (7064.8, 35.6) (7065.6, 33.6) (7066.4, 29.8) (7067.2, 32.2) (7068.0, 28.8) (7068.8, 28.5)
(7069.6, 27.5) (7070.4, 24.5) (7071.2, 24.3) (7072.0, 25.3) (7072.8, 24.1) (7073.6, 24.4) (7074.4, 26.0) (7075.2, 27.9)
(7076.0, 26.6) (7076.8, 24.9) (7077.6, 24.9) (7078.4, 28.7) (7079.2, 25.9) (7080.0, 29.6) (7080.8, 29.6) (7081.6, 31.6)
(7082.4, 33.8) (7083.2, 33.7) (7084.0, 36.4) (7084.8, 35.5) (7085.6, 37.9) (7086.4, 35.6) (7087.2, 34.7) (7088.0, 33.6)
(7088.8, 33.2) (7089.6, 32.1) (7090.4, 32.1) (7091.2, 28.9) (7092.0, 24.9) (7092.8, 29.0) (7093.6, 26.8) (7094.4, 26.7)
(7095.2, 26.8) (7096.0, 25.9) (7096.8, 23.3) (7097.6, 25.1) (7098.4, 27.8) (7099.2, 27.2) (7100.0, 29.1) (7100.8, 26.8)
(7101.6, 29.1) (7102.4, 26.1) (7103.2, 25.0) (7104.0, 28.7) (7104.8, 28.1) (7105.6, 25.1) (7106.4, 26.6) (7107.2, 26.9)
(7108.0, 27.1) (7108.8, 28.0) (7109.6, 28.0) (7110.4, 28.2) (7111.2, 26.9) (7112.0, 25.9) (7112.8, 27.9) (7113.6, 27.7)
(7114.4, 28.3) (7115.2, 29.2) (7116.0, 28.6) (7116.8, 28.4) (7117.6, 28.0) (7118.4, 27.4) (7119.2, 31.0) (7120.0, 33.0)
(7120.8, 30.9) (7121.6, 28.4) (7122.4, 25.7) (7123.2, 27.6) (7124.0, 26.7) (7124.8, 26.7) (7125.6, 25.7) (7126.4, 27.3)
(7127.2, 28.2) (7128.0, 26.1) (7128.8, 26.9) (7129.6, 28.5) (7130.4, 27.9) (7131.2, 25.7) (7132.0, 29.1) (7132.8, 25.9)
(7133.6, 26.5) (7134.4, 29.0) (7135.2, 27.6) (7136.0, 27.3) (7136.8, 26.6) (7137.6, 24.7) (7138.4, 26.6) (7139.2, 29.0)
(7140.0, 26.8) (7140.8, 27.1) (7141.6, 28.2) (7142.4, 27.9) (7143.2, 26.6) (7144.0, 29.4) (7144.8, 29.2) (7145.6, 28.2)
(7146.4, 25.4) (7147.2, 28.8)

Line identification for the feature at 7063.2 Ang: H-alpha 6563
